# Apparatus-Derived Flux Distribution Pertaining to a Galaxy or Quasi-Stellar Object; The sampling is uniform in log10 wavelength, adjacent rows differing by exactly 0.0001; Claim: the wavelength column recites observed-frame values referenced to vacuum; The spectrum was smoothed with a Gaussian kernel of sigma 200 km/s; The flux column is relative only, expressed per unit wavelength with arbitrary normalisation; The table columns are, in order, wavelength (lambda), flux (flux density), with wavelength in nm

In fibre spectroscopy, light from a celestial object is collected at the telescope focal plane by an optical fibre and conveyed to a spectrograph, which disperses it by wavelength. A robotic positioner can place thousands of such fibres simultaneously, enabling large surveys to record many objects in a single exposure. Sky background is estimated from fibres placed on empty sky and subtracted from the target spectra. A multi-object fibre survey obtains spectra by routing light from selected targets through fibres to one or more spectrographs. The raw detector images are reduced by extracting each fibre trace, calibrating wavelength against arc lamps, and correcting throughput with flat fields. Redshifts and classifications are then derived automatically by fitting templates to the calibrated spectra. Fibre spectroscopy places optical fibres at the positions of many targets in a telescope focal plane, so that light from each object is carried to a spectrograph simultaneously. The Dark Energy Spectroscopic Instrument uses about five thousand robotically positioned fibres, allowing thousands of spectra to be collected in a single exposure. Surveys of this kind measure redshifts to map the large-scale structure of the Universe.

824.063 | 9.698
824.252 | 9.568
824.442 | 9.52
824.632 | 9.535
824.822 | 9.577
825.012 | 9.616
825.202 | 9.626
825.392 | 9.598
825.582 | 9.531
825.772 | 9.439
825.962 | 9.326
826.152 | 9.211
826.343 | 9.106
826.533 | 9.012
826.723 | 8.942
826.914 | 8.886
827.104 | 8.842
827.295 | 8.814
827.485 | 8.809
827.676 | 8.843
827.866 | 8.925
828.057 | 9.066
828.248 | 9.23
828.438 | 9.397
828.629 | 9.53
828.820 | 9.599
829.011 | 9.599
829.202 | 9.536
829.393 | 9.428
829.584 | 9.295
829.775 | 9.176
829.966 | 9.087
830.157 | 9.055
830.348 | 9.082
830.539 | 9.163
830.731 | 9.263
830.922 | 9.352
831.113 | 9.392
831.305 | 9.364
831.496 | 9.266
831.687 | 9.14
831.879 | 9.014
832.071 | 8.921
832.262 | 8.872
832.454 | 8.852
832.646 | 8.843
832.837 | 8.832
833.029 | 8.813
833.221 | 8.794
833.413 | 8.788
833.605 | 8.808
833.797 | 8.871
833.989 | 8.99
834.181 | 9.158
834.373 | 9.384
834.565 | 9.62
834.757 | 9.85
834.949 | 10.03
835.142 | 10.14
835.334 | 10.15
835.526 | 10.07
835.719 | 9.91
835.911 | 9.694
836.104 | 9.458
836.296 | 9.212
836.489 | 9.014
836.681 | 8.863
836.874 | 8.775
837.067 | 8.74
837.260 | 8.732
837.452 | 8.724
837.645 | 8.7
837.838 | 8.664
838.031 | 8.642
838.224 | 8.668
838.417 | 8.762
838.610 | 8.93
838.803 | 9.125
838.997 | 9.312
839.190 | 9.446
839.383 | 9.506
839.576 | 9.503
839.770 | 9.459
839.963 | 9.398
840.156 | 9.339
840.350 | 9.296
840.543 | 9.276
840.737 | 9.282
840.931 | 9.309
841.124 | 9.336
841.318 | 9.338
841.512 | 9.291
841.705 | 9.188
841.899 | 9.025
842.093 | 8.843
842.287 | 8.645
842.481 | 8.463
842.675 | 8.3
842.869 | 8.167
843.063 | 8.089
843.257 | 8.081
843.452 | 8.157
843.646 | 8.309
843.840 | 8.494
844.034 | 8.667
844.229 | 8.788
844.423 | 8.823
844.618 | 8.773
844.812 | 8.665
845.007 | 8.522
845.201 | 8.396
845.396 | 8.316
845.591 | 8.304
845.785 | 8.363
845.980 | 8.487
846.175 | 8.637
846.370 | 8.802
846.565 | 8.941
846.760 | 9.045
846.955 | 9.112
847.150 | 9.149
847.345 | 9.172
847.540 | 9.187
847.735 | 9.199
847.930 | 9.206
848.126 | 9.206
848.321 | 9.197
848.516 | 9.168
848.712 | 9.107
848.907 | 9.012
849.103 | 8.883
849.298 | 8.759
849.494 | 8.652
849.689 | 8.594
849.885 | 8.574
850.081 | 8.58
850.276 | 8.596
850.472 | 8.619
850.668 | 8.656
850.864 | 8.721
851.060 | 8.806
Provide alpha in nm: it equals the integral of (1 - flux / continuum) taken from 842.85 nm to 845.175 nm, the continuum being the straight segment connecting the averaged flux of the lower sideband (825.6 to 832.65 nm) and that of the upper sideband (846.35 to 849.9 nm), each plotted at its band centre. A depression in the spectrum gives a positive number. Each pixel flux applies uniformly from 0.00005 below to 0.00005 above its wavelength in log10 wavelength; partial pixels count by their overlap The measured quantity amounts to 0.15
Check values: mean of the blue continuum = 9.16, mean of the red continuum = 9.01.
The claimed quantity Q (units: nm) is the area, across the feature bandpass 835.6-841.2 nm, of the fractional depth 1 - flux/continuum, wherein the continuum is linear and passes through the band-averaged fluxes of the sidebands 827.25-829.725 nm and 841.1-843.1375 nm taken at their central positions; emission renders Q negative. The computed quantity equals -0.15 nm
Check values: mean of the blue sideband 9.24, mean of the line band 9.14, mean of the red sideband 8.78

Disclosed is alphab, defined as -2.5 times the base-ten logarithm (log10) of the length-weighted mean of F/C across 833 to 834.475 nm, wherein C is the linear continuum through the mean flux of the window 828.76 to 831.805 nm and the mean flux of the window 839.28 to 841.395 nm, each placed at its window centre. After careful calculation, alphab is 0.04 mag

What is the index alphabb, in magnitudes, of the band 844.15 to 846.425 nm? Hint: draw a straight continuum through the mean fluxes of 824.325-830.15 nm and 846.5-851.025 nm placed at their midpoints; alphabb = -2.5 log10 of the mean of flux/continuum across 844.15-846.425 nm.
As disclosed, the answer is 0.05 mag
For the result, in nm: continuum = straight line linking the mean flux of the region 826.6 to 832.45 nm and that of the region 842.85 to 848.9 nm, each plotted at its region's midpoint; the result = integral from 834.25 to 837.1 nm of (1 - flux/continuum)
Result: -0.171 nm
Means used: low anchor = 9.16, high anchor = 8.74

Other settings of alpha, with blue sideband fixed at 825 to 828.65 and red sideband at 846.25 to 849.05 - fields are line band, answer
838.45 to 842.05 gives -0.062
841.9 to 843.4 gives 0.117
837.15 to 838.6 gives 0.067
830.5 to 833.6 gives 0.041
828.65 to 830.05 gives -0.036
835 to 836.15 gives -0.099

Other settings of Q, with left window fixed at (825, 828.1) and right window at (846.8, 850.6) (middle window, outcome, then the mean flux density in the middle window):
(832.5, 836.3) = -0.12 nm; 9.37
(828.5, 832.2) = -0.07 nm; 9.27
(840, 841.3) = -0.04 nm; 9.31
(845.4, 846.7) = 0.06 nm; 8.58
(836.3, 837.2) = 0.02 nm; 8.87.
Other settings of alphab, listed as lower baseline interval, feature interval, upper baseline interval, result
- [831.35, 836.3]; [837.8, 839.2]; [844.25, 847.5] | 0.02 mag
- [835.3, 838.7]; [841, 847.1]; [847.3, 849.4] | 0.05 mag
